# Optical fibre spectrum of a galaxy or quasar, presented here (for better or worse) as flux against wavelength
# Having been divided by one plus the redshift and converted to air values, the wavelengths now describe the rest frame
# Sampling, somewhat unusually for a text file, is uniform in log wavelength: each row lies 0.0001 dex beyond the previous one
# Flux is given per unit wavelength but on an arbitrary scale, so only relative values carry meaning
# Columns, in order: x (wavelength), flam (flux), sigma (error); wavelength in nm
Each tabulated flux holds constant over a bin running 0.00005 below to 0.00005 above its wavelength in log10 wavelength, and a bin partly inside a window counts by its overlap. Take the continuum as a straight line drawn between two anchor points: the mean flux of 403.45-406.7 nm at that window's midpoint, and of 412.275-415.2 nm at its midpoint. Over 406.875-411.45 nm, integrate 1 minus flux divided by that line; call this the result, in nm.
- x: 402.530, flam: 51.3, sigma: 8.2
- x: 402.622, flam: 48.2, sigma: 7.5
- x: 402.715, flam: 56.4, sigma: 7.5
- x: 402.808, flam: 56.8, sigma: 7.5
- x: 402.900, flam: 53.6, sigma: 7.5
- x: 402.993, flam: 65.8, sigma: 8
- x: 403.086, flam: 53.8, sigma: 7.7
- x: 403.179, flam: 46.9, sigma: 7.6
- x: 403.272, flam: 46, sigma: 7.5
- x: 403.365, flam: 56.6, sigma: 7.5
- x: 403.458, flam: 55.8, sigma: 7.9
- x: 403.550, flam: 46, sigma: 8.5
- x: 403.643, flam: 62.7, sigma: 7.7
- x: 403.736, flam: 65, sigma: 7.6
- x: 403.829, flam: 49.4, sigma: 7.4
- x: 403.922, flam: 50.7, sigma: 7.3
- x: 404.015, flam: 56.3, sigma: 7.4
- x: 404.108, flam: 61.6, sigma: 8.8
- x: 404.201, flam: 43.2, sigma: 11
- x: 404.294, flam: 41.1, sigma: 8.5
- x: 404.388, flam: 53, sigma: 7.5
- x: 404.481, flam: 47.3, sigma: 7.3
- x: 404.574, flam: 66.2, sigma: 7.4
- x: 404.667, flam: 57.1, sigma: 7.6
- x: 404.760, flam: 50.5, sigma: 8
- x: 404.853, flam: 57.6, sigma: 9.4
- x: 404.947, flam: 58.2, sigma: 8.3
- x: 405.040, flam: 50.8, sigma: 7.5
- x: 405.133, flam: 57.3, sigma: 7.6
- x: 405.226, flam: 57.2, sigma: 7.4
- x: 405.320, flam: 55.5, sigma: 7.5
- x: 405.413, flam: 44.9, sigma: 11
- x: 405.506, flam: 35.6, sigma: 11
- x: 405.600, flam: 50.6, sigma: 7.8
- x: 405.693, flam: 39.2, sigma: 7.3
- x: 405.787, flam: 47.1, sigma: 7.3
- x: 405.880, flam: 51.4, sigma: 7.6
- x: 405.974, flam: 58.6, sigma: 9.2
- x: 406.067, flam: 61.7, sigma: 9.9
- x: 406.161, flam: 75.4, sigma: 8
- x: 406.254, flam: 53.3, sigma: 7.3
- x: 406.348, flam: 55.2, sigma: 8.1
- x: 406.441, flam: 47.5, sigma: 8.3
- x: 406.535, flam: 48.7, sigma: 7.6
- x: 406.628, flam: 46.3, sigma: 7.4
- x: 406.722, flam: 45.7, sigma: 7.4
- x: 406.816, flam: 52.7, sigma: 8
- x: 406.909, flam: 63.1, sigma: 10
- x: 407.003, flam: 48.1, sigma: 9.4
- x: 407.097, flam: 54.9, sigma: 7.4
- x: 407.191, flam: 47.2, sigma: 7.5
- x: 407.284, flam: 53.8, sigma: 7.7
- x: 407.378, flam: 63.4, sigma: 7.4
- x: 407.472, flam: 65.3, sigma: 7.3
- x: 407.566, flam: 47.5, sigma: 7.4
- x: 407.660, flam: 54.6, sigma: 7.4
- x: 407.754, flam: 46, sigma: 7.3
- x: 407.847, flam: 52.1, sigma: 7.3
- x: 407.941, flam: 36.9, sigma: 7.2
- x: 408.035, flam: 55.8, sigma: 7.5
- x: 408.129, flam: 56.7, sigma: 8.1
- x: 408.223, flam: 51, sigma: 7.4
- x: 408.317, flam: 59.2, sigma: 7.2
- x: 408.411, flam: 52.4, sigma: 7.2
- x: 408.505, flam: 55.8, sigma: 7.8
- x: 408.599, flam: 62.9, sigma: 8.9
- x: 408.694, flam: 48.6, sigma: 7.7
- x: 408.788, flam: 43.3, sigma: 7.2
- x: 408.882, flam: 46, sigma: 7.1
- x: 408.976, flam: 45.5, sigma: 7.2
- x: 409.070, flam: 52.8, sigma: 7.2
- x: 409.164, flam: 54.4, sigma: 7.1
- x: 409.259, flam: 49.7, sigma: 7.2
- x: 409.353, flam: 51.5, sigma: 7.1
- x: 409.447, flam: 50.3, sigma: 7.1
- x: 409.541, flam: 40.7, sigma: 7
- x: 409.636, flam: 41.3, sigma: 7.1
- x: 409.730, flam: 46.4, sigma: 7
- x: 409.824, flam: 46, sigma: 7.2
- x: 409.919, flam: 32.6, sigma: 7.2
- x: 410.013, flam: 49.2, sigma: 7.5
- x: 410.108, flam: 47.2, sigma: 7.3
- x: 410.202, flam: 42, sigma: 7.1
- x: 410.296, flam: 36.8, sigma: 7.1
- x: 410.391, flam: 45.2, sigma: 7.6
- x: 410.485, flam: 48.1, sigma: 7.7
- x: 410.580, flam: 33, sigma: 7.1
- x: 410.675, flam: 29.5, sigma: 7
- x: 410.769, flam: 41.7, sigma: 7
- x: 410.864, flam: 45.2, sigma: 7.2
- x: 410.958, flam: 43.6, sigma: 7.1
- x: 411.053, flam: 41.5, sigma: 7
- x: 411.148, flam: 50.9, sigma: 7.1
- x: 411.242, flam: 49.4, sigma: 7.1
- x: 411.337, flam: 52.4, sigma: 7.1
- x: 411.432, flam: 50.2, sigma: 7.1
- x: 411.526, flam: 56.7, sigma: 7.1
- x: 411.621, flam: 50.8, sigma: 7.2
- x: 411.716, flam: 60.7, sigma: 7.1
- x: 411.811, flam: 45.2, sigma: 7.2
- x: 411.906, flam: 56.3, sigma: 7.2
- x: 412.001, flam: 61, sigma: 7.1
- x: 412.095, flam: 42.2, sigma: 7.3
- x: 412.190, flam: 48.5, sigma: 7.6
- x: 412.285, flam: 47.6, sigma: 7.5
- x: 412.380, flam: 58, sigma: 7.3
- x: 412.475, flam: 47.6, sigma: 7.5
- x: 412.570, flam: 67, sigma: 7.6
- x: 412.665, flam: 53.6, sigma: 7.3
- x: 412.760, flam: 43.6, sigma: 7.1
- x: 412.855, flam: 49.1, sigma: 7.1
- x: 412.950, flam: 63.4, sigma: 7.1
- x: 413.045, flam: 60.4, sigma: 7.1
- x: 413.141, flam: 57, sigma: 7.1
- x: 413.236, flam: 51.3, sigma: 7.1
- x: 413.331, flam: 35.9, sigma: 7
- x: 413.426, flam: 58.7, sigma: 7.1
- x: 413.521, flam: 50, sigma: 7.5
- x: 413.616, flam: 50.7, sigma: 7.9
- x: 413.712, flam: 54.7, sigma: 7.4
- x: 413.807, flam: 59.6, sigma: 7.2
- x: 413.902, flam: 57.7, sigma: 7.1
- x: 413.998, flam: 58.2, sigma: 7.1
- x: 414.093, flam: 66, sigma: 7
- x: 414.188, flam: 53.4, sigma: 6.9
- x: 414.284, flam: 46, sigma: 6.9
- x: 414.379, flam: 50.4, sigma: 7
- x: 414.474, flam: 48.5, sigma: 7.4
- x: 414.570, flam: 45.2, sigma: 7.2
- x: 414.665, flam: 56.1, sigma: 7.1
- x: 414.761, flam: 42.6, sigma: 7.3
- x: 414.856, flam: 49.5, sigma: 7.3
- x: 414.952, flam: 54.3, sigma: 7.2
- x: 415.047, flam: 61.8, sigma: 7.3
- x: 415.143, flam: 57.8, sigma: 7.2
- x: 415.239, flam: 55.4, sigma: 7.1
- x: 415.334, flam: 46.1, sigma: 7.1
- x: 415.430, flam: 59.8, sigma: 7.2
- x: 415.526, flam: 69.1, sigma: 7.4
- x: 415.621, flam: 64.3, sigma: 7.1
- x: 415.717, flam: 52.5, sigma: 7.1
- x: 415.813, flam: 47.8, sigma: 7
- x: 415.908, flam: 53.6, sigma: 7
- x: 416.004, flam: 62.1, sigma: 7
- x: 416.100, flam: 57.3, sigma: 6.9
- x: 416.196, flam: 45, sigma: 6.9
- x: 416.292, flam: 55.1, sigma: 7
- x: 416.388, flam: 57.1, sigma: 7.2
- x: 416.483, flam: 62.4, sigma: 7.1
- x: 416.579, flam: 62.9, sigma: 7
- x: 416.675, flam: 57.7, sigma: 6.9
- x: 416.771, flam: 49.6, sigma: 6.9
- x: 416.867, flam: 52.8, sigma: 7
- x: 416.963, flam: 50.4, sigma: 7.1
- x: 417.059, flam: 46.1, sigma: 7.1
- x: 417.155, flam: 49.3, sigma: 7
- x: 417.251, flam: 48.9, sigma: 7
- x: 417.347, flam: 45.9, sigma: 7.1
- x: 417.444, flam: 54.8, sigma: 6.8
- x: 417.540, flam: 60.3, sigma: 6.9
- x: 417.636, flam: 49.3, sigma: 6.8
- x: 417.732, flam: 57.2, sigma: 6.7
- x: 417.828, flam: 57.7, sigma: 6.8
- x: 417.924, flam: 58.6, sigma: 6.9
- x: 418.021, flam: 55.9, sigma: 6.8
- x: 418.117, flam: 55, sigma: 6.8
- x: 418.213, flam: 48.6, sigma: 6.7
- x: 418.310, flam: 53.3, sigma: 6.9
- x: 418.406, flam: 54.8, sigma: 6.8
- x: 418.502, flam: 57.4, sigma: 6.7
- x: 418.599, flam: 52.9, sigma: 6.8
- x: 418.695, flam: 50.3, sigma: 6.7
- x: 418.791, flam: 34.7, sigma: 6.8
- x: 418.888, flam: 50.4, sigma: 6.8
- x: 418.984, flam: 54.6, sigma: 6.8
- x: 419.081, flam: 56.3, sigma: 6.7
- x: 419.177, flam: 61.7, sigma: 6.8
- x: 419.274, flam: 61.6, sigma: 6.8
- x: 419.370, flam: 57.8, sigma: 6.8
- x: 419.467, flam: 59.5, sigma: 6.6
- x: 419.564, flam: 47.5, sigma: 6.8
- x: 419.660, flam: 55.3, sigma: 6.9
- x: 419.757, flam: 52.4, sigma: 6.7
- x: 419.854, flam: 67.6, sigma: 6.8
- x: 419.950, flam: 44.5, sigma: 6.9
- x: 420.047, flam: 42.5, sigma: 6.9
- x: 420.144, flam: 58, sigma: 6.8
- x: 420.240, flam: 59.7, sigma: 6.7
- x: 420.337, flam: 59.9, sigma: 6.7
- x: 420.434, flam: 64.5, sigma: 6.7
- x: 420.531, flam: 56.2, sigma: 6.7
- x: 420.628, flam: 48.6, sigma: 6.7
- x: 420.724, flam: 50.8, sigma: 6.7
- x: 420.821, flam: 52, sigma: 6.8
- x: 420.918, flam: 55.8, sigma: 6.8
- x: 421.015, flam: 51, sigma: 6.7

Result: 0.40 nm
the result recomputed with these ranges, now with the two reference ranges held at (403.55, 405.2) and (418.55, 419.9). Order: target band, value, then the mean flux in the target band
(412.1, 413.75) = 0.06 nm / 52.5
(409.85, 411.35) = 0.32 nm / 42.8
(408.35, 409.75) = 0.12 nm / 49.6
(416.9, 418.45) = 0.04 nm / 52.9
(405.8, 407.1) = 0.00 nm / 54.3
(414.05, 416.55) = -0.01 nm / 54.6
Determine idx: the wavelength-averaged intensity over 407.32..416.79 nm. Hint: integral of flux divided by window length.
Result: 51.5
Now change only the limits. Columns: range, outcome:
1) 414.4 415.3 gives 52.2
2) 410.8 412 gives 50.5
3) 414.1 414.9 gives 49.9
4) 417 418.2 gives 53.1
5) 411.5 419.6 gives 53.9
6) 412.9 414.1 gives 55.3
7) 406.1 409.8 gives 51.8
